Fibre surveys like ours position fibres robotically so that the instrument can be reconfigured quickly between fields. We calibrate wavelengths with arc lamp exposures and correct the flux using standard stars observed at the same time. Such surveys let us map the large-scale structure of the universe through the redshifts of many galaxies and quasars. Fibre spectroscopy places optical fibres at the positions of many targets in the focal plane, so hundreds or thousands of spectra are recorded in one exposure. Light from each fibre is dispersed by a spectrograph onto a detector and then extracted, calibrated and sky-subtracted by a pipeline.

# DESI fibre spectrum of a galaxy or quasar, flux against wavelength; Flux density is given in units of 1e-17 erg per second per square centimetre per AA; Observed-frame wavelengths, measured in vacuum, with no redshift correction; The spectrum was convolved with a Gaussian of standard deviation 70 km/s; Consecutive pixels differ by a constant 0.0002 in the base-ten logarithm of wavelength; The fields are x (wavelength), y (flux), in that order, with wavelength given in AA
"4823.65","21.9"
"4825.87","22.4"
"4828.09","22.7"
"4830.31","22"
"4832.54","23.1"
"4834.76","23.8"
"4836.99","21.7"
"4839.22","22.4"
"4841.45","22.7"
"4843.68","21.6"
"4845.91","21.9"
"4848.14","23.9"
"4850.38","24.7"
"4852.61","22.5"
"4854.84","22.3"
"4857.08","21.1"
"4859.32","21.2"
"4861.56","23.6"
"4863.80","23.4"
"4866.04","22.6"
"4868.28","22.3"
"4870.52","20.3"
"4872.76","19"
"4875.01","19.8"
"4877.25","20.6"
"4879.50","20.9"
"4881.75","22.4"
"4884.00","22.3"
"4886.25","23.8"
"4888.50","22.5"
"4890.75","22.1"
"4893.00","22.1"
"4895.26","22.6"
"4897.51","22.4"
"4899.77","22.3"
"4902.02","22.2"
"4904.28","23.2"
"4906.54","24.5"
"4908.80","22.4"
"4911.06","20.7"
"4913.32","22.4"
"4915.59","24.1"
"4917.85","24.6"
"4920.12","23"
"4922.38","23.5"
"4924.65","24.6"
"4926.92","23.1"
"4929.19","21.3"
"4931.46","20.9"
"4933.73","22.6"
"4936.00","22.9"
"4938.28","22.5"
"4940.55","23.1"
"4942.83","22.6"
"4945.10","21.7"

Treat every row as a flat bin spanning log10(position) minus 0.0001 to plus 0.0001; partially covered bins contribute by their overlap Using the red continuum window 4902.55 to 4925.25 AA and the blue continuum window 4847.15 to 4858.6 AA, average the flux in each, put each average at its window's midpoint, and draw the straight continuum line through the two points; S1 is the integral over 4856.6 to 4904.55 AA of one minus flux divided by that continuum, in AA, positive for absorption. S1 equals 2.3 AA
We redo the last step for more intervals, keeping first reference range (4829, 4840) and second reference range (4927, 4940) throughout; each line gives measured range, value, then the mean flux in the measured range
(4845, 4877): 0.70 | 22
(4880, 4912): -0.25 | 22.5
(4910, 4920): -0.32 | 23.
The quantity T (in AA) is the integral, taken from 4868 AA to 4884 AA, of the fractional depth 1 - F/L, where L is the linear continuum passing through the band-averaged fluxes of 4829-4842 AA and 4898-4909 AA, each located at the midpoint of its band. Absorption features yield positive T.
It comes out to 1.4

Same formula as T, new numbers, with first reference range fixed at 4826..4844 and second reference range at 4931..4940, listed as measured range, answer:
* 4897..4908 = -0.2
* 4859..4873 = 0.3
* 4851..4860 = 0.2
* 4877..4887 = 0.2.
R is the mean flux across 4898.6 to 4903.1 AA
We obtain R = 22.3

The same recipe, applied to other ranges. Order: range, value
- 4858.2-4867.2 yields 22.7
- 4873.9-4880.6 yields 20.4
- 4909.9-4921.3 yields 23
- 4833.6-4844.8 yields 22.4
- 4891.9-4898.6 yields 22.4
